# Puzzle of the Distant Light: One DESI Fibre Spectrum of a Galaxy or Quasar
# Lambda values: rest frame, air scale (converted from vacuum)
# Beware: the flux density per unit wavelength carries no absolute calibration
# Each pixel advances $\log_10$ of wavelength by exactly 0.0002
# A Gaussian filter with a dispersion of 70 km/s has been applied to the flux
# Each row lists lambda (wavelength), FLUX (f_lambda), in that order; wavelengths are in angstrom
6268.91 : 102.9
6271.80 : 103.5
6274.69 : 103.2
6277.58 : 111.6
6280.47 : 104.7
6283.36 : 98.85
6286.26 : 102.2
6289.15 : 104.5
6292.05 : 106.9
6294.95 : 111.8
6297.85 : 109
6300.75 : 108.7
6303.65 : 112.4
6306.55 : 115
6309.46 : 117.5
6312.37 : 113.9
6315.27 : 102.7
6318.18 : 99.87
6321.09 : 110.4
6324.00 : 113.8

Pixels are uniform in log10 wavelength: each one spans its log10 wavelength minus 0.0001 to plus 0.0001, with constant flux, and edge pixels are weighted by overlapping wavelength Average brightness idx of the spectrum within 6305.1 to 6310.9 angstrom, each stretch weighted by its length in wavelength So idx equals 116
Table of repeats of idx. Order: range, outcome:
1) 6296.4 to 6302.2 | 109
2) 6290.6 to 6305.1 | 110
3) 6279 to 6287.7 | 102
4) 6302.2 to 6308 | 114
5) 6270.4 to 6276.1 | 103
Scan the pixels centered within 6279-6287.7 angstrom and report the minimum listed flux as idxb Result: 98.85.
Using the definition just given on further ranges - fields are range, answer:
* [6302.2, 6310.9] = 112.4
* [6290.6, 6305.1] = 106.9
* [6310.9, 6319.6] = 99.87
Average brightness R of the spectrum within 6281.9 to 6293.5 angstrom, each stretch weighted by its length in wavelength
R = 103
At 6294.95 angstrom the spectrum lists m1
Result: 111.8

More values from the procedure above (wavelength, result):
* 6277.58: 111.6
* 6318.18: 99.87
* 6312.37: 113.9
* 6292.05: 106.9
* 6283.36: 98.85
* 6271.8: 103.5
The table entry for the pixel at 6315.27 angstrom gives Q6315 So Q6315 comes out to 102.7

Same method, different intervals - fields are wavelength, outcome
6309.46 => 117.5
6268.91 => 102.9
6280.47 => 104.7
